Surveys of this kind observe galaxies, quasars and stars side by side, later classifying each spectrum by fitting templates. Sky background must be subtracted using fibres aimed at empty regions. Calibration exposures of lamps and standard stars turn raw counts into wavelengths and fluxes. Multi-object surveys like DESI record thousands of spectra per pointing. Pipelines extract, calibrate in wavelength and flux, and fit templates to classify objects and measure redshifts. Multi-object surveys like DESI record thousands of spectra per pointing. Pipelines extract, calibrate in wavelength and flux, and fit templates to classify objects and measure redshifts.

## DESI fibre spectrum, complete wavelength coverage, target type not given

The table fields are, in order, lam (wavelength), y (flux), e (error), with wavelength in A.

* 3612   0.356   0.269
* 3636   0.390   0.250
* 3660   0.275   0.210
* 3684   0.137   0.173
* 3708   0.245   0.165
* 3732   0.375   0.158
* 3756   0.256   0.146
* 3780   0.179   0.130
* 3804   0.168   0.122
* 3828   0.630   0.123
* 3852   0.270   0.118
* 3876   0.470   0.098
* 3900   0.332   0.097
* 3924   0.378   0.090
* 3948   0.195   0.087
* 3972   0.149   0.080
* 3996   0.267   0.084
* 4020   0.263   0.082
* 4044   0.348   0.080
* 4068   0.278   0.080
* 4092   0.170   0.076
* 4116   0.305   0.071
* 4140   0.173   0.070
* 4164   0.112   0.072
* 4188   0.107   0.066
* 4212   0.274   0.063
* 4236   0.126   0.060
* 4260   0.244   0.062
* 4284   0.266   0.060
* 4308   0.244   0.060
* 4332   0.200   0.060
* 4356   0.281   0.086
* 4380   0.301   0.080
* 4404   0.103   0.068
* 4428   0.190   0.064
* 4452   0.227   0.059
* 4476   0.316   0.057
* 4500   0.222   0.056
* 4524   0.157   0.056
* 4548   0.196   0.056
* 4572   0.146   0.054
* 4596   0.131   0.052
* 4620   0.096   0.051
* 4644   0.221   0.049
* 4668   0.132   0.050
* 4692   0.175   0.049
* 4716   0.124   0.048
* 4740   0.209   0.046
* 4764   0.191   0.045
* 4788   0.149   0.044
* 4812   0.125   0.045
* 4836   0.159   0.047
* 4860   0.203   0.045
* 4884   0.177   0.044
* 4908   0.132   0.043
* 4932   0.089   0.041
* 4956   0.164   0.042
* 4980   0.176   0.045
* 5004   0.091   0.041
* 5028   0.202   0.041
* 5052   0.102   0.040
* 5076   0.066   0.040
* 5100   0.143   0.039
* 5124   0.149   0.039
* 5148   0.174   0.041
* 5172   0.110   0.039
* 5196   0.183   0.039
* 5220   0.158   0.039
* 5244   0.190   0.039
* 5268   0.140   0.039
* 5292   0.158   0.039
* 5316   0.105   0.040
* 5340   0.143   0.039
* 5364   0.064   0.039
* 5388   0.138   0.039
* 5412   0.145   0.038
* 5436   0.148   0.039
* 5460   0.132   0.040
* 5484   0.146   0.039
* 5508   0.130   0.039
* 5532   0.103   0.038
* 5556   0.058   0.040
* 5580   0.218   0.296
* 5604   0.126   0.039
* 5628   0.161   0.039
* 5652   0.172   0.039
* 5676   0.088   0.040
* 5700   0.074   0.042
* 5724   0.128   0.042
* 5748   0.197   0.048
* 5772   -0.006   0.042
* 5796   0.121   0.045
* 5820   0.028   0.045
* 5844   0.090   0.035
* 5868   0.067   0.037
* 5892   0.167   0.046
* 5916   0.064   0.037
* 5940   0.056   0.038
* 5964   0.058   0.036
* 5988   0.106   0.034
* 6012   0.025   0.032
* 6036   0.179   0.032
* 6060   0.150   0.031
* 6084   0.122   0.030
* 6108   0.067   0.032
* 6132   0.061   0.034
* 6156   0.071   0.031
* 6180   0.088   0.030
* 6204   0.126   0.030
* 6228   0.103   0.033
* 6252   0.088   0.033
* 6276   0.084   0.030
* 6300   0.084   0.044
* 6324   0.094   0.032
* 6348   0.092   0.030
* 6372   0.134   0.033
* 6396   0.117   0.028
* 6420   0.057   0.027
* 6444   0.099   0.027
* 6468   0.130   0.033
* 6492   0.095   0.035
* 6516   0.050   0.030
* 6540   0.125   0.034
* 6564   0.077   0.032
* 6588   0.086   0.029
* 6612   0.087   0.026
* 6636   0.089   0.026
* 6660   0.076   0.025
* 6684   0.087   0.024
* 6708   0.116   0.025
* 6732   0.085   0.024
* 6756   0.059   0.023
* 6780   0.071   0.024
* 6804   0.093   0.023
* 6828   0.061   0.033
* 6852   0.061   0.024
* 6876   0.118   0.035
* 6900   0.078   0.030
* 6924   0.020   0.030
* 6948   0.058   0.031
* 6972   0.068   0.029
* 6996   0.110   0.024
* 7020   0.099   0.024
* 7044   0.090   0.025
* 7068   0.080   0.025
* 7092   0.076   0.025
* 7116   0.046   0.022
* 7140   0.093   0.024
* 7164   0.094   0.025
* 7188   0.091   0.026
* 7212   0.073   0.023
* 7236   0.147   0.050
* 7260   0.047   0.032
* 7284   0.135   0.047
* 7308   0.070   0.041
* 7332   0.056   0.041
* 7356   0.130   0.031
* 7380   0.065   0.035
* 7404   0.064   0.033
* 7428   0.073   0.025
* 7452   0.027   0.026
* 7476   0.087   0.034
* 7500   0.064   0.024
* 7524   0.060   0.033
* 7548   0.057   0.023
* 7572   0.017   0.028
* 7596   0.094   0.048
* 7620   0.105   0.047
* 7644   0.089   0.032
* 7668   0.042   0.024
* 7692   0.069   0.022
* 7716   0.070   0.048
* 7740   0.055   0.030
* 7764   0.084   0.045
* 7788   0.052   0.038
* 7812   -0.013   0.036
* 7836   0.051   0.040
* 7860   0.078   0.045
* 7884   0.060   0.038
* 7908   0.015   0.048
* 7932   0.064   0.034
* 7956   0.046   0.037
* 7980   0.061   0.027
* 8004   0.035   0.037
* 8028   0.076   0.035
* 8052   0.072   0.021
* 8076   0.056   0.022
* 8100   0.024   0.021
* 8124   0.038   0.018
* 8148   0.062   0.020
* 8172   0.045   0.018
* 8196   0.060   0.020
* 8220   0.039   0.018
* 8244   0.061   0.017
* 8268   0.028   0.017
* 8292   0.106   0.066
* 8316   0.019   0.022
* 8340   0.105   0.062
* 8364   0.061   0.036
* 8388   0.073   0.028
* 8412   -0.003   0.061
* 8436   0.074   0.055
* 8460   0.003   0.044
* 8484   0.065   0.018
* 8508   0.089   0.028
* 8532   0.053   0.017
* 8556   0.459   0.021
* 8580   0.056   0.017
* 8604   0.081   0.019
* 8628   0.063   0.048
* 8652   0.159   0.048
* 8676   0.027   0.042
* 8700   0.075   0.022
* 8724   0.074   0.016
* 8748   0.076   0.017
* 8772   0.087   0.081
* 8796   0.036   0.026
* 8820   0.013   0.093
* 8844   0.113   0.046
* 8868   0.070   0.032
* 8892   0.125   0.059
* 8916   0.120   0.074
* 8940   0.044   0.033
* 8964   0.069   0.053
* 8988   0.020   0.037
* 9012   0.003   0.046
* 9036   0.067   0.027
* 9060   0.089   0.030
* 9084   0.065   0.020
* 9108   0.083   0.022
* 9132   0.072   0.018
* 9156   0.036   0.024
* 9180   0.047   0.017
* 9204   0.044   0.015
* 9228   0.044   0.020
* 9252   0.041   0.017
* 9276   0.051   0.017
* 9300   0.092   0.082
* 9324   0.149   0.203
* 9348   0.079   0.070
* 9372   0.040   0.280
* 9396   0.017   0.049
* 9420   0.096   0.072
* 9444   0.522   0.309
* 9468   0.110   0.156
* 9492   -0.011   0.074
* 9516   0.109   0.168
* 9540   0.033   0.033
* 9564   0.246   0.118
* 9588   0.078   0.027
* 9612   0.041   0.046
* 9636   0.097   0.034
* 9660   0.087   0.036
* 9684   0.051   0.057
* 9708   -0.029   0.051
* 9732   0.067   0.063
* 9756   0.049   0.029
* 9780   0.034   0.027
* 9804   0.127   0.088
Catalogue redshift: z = 1.30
